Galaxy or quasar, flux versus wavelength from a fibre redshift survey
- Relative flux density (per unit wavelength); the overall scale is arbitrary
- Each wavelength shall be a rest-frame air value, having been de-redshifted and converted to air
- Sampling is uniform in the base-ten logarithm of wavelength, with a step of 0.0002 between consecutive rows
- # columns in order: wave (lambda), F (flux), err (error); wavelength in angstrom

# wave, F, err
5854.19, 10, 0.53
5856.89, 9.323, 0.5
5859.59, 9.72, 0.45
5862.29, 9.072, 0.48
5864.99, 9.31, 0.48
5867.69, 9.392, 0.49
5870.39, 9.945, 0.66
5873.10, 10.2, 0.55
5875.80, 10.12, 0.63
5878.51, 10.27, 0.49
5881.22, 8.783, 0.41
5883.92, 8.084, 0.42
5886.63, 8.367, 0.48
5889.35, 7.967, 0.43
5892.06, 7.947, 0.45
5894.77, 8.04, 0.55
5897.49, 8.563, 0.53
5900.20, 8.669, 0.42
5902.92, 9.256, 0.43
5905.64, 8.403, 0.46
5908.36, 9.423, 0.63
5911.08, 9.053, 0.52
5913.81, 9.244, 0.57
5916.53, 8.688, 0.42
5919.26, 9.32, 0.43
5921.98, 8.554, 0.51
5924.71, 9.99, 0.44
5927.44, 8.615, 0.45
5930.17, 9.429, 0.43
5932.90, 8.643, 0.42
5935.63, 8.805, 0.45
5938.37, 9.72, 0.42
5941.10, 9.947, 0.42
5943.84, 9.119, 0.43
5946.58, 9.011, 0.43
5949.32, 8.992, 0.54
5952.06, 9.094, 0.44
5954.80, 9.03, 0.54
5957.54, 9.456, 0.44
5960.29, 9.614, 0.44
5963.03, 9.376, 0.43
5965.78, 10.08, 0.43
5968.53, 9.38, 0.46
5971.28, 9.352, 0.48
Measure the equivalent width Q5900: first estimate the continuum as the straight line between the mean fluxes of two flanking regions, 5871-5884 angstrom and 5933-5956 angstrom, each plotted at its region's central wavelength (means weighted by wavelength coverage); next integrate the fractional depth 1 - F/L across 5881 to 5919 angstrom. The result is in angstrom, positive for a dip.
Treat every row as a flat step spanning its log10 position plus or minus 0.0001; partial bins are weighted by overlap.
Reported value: 3.5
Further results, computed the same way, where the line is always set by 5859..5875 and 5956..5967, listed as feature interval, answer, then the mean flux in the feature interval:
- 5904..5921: 1.1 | 9.01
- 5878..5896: 2.3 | 8.42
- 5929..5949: 0.8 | 9.22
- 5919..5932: 0.6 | 9.15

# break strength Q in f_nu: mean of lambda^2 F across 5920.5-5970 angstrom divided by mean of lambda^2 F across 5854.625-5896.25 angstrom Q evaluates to 1.04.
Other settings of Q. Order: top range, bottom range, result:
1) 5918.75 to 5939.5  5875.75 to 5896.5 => 1.08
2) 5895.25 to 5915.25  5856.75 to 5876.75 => 0.94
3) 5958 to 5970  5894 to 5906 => 1.14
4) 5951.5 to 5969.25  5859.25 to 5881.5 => 1.01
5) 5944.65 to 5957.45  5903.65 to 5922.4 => 1.02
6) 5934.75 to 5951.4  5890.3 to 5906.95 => 1.11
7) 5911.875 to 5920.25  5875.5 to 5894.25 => 1.05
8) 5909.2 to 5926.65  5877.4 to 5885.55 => 1.03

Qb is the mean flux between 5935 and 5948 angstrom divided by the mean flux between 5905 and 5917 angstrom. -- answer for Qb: 1.04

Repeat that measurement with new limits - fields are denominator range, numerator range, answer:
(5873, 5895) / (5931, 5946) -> 1.05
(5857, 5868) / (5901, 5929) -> 0.97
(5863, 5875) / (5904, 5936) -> 0.93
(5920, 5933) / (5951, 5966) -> 1.03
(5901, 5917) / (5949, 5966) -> 1.04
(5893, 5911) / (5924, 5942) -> 1.06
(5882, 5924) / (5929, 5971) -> 1.08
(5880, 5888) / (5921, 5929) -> 1.08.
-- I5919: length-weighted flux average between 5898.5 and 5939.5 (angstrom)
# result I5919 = 9.05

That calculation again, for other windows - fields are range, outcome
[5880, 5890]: 8.32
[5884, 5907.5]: 8.41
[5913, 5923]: 8.95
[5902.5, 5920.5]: 9.04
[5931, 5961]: 9.22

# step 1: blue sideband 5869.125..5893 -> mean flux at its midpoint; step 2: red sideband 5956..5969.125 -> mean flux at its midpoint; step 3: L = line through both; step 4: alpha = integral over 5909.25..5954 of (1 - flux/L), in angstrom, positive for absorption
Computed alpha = 1.22 angstrom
